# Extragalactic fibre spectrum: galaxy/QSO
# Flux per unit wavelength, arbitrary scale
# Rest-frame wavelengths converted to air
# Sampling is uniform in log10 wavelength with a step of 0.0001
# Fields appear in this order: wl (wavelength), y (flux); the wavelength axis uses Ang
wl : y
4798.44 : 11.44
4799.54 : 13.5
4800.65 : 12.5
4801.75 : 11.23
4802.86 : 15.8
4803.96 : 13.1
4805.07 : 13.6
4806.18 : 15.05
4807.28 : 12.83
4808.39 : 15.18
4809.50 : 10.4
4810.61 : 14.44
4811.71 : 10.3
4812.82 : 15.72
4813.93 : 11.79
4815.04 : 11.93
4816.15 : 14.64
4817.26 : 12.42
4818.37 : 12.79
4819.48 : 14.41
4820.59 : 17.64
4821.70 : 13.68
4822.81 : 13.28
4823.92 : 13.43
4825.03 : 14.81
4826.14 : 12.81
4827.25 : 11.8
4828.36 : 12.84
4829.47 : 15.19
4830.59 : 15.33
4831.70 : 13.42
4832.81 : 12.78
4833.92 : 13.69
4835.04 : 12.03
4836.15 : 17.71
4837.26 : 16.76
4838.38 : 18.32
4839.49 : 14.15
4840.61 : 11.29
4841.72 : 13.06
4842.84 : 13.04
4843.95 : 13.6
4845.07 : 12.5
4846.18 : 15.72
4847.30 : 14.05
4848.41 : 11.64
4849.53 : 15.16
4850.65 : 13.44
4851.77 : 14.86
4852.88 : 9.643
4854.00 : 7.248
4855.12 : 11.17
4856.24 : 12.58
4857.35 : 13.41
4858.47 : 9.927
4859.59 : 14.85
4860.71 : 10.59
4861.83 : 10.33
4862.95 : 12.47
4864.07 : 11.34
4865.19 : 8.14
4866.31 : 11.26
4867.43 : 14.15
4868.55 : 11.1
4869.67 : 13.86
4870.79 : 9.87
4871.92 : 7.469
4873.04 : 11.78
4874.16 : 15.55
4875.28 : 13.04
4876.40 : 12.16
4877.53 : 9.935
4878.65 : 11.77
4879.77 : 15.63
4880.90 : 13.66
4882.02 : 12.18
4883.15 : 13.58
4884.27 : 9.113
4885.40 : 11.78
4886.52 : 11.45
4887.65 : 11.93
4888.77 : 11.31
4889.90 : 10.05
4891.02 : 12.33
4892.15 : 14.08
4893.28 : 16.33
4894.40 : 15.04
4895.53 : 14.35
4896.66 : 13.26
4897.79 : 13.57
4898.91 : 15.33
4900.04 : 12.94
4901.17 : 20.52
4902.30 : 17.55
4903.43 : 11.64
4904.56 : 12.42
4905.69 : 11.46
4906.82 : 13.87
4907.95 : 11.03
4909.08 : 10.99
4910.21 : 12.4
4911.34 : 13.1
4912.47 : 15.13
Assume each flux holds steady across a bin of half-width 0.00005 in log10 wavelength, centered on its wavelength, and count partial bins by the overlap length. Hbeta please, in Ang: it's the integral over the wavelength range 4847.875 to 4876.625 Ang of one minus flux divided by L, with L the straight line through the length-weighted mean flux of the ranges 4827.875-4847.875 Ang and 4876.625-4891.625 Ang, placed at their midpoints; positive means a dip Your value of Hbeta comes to 2.6 Ang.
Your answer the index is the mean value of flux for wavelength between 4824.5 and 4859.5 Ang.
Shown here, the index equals 13.4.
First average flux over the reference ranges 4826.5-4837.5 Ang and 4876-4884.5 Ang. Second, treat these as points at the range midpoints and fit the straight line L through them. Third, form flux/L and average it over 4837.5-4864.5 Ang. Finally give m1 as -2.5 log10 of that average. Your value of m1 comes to 0.06 mag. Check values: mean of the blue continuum 14.1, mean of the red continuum 12.4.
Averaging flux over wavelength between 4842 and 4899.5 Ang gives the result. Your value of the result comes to 12.4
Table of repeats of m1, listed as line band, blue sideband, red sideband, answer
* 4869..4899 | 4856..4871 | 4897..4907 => 0.05 mag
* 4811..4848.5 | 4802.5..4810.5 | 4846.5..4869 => -0.08 mag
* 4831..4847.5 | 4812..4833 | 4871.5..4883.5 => -0.07 mag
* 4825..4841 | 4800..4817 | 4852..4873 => -0.16 mag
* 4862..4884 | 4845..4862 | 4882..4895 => 0.04 mag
